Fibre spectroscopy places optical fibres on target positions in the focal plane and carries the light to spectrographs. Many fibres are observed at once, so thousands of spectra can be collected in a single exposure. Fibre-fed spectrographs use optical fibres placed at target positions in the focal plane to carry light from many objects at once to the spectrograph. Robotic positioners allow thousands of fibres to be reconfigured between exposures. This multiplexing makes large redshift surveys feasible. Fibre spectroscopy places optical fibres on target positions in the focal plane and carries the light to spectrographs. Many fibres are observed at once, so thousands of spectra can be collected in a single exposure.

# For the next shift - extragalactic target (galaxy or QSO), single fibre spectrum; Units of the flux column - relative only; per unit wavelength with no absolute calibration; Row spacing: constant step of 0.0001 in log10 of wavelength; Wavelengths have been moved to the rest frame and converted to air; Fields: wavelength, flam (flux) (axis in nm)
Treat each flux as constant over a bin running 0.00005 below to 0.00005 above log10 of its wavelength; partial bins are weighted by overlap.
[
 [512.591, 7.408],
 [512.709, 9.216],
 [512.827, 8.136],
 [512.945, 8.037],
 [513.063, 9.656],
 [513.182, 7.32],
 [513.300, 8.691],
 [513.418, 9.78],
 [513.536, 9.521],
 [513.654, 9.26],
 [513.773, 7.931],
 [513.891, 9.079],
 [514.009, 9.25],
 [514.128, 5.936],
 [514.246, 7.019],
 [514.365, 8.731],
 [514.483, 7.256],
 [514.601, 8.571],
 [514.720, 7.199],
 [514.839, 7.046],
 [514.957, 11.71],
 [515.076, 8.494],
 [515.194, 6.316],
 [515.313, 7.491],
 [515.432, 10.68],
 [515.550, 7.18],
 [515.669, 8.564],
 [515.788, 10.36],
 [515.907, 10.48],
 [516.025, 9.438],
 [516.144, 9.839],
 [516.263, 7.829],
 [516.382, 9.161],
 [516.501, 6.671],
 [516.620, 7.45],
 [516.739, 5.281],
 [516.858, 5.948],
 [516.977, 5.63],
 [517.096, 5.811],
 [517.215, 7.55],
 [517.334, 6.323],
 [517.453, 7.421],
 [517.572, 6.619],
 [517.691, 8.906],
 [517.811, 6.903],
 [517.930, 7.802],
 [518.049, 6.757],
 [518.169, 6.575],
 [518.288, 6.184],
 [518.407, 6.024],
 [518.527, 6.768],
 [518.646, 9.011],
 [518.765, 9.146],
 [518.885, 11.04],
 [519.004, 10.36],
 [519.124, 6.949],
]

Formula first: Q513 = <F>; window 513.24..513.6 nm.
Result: 9.35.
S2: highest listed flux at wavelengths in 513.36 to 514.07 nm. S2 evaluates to 9.78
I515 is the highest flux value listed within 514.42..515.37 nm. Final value 11.71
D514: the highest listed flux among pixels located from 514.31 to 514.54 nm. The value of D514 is 8.731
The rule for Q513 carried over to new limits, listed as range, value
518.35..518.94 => 8.38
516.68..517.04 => 5.62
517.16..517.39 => 6.94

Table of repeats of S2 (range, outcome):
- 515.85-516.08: 10.48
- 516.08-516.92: 9.839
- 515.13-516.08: 10.68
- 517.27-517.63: 7.421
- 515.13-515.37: 7.491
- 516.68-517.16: 5.948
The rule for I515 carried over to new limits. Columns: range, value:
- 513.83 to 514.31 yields 9.25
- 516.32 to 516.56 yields 9.161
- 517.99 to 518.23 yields 6.757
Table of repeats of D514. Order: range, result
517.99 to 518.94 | 11.04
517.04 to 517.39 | 7.55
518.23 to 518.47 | 6.184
